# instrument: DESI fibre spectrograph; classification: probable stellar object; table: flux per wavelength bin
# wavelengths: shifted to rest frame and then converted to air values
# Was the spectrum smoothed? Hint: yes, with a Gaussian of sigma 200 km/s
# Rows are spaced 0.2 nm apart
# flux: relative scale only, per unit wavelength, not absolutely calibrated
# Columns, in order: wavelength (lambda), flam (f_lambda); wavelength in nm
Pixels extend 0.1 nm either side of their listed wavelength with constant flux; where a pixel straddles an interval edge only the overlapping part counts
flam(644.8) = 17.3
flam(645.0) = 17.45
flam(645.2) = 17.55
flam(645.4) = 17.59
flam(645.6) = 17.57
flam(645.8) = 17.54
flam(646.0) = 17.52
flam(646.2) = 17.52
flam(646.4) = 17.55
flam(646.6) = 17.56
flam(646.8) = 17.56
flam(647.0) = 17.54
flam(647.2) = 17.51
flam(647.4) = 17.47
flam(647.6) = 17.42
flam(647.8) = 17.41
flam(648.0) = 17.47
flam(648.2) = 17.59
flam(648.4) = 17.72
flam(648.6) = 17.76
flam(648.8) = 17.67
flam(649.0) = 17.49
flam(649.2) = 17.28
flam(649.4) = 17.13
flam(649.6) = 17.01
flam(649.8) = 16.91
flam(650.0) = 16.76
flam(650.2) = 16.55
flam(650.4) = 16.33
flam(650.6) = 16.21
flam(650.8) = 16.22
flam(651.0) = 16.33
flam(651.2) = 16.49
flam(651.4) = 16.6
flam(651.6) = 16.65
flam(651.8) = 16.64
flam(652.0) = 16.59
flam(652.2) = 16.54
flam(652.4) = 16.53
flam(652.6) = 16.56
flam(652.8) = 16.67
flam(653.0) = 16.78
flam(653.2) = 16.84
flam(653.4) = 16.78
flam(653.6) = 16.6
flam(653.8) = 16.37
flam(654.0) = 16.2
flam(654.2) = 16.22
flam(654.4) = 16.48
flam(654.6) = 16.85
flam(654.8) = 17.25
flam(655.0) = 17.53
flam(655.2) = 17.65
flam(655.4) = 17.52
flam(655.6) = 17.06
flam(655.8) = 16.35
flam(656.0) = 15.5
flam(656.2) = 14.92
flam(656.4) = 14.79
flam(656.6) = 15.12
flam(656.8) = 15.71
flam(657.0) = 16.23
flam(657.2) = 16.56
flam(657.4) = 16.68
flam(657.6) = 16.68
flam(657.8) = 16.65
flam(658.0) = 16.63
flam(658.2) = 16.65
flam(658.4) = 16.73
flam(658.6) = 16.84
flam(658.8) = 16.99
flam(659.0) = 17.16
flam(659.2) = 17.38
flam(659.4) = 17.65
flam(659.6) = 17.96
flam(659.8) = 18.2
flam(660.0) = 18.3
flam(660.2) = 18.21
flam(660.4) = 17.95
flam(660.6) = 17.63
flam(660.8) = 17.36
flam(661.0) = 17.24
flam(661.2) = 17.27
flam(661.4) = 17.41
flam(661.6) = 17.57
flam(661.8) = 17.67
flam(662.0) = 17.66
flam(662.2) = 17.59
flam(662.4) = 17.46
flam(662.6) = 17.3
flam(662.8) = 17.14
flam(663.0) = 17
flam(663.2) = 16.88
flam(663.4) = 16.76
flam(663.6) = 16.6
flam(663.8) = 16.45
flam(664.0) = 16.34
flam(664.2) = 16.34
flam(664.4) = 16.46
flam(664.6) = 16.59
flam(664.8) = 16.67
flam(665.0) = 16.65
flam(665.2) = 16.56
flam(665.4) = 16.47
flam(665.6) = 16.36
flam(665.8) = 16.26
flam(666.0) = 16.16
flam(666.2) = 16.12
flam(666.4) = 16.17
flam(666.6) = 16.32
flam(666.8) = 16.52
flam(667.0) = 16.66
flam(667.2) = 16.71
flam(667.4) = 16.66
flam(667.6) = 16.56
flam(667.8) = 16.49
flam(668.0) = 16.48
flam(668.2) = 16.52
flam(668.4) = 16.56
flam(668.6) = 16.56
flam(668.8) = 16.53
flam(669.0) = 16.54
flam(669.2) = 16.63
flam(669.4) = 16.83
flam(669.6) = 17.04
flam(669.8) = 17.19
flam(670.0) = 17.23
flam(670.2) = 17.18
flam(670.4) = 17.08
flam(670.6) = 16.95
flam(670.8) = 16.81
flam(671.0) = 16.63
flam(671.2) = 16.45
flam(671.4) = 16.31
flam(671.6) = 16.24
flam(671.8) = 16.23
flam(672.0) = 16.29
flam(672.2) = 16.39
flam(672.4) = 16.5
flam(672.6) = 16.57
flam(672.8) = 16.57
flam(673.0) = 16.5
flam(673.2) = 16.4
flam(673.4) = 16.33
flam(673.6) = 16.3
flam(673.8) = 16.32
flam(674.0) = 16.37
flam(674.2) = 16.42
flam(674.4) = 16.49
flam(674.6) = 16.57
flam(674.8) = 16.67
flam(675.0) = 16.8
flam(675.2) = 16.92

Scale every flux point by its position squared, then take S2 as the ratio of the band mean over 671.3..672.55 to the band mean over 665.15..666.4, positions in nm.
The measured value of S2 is 1.02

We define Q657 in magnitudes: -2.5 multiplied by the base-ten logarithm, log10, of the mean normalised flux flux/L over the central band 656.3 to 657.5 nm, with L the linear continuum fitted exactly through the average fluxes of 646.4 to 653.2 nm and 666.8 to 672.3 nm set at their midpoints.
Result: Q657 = 0.07 mag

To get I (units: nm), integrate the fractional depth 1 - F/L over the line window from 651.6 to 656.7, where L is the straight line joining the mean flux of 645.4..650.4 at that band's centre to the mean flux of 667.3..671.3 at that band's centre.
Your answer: 0.21 nm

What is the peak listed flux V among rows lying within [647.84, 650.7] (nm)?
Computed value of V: 17.76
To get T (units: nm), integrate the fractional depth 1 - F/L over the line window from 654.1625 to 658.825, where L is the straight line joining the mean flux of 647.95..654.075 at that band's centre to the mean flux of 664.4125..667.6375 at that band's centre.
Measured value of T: 0.058 nm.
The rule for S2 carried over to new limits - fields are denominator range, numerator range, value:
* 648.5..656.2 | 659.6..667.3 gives 1.05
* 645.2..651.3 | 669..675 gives 1.04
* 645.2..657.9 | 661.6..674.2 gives 1.04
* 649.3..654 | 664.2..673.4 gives 1.05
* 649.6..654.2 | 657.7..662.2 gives 1.08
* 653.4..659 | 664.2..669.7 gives 1.03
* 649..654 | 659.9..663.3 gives 1.08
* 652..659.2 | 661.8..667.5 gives 1.04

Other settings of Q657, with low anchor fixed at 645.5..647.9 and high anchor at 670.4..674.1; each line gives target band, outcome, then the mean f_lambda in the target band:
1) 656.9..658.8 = 0.03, 16.6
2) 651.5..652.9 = 0.04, 16.6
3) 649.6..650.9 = 0.05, 16.5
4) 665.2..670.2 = 0.01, 16.6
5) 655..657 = 0.06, 16.1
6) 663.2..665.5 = 0.02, 16.6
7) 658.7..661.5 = -0.04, 17.6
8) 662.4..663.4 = -0.01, 17.1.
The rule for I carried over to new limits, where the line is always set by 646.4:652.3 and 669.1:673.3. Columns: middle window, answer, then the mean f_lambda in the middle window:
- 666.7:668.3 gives 0.02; 16.6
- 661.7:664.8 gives -0.02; 16.9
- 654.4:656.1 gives 0.00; 16.9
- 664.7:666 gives 0.02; 16.5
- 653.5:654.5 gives 0.04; 16.4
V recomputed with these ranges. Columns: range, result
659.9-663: 18.3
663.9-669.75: 17.04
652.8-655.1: 17.53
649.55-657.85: 17.65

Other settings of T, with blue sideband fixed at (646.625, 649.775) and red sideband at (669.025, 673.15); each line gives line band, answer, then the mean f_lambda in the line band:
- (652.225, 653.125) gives 0.035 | 16.6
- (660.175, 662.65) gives -0.079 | 17.5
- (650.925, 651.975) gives 0.048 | 16.6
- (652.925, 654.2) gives 0.053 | 16.6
